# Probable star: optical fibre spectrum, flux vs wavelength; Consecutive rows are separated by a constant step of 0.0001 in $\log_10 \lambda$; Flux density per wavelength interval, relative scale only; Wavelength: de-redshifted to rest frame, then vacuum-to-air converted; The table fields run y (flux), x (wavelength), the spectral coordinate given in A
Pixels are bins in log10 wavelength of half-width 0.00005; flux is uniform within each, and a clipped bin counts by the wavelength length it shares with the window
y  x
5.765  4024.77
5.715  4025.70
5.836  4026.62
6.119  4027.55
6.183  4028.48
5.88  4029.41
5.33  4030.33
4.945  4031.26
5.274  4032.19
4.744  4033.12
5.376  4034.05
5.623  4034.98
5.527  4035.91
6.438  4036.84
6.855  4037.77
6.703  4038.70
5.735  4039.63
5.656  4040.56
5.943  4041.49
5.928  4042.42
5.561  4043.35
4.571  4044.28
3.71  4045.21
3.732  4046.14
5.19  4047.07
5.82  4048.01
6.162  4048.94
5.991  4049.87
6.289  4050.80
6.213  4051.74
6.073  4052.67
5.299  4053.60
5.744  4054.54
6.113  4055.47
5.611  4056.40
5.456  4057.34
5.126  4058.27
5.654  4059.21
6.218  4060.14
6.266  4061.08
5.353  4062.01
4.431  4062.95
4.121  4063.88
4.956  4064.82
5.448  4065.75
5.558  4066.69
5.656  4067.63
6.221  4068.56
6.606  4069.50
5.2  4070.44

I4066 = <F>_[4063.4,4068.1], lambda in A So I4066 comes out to 5.15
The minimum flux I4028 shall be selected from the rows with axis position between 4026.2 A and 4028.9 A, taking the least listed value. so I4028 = 5.836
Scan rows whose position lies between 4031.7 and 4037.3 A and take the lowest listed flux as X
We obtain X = 4.744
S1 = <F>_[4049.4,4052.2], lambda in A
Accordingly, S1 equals 6.16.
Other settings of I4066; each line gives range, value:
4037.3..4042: 6.18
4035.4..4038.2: 6.25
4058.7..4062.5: 5.85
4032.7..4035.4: 5.25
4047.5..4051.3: 6.05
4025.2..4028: 5.89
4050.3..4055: 5.92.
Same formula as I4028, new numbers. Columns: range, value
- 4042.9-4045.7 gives 3.71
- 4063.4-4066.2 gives 4.121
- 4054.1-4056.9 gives 5.611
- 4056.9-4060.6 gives 5.126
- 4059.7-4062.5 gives 5.353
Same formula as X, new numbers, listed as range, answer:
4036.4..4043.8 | 5.561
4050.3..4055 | 5.299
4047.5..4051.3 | 5.82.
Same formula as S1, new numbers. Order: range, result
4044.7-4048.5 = 4.62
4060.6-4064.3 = 5.06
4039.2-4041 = 5.7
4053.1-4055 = 5.52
